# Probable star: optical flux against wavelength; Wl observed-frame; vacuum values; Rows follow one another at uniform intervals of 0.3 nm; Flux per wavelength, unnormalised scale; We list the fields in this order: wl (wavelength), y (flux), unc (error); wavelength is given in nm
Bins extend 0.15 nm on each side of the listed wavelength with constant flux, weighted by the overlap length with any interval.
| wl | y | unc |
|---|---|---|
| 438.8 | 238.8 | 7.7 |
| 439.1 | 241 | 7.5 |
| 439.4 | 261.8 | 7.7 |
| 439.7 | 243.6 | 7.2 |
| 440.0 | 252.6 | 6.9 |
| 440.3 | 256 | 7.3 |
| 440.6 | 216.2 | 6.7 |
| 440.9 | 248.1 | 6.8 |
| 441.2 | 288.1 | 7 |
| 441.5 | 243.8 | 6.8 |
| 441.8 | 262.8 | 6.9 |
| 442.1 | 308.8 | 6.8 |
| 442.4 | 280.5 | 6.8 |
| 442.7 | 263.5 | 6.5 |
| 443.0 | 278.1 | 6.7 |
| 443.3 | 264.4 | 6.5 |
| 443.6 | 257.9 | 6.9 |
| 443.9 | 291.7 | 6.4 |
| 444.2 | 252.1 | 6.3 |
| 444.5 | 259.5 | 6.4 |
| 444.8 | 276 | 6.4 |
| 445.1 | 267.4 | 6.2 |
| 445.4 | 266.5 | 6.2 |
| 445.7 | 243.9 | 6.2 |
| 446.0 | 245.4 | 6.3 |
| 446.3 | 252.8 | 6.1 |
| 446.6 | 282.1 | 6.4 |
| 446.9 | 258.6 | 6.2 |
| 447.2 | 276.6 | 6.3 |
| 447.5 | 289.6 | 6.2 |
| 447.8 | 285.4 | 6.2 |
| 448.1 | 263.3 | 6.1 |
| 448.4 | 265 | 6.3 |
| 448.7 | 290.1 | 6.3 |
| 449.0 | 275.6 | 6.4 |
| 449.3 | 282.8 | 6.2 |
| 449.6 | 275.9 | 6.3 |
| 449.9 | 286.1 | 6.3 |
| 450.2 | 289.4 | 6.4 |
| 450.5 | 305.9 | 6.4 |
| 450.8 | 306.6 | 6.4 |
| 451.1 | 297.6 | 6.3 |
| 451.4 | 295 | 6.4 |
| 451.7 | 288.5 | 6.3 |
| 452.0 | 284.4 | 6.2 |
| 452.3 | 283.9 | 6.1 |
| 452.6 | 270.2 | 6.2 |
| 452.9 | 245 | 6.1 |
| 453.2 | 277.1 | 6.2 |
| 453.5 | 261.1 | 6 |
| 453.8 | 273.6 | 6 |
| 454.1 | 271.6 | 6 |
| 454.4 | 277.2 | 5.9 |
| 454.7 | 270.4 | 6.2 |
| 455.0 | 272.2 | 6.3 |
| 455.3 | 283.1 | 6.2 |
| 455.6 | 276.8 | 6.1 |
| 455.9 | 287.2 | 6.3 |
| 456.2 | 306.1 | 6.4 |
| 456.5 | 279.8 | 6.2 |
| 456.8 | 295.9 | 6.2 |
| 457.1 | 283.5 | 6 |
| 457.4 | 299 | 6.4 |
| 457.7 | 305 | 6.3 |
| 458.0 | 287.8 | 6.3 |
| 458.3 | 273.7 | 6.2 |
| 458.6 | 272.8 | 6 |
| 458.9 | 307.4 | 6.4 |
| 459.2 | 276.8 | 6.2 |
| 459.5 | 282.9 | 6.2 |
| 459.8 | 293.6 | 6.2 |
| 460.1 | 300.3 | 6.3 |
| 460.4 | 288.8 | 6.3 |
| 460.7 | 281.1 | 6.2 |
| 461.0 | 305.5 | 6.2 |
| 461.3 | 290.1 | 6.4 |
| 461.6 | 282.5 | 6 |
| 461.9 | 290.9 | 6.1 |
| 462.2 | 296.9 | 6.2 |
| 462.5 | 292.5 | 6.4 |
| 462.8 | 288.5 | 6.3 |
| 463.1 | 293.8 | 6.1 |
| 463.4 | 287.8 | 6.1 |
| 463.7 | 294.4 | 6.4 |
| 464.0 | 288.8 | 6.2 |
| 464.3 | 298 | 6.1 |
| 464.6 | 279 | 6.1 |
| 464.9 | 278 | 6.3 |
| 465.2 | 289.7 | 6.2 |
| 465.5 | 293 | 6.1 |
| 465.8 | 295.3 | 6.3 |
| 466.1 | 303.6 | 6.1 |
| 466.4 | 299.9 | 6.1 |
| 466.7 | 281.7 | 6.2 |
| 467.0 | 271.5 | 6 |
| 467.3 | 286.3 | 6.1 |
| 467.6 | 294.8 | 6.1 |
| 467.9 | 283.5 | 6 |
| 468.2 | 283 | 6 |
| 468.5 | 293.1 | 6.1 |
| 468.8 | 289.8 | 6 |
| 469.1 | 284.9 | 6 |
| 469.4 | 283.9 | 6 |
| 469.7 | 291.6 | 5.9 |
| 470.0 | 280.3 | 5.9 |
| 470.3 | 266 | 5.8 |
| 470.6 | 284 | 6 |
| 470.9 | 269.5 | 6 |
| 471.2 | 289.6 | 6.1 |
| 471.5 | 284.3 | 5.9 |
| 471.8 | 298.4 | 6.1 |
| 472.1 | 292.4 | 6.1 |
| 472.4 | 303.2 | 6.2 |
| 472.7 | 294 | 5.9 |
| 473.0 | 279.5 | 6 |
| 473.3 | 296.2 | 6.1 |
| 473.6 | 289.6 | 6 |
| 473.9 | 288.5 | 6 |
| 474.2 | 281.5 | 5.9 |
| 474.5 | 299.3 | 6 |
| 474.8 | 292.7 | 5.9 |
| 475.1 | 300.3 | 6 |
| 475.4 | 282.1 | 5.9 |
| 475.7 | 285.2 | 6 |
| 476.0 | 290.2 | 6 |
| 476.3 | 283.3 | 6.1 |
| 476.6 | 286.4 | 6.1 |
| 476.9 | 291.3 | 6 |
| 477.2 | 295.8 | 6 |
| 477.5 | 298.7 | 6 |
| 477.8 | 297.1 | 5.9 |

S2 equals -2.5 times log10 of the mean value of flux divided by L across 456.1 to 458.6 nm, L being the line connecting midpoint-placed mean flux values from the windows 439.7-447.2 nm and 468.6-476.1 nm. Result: -0.06 mag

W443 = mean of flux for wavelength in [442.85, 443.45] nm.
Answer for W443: 271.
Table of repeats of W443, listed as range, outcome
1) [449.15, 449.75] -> 279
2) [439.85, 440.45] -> 254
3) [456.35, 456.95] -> 288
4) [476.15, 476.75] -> 285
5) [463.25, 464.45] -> 292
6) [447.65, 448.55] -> 271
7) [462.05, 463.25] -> 293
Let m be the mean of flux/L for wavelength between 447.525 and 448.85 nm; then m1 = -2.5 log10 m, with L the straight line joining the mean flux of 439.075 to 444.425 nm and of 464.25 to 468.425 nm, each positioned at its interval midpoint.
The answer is -0.03 mag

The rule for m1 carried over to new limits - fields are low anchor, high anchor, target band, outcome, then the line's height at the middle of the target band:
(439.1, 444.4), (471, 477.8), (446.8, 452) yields -0.06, 269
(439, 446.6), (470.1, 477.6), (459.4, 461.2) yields -0.06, 277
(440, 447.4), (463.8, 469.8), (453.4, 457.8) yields -0.02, 277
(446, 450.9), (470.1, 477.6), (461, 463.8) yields -0.03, 284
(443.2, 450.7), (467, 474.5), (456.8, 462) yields -0.04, 280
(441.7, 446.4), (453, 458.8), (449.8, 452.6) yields -0.06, 276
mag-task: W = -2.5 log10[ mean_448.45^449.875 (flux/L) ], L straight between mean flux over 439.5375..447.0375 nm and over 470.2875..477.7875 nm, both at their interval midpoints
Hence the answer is -0.05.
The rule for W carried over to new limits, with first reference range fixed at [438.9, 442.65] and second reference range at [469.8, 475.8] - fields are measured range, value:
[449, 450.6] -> -0.077 mag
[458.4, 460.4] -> -0.050 mag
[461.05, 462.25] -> -0.050 mag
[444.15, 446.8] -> 0.008 mag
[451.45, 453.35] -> -0.027 mag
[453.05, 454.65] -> -0.006 mag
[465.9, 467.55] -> -0.026 mag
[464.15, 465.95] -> -0.031 mag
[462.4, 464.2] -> -0.046 mag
